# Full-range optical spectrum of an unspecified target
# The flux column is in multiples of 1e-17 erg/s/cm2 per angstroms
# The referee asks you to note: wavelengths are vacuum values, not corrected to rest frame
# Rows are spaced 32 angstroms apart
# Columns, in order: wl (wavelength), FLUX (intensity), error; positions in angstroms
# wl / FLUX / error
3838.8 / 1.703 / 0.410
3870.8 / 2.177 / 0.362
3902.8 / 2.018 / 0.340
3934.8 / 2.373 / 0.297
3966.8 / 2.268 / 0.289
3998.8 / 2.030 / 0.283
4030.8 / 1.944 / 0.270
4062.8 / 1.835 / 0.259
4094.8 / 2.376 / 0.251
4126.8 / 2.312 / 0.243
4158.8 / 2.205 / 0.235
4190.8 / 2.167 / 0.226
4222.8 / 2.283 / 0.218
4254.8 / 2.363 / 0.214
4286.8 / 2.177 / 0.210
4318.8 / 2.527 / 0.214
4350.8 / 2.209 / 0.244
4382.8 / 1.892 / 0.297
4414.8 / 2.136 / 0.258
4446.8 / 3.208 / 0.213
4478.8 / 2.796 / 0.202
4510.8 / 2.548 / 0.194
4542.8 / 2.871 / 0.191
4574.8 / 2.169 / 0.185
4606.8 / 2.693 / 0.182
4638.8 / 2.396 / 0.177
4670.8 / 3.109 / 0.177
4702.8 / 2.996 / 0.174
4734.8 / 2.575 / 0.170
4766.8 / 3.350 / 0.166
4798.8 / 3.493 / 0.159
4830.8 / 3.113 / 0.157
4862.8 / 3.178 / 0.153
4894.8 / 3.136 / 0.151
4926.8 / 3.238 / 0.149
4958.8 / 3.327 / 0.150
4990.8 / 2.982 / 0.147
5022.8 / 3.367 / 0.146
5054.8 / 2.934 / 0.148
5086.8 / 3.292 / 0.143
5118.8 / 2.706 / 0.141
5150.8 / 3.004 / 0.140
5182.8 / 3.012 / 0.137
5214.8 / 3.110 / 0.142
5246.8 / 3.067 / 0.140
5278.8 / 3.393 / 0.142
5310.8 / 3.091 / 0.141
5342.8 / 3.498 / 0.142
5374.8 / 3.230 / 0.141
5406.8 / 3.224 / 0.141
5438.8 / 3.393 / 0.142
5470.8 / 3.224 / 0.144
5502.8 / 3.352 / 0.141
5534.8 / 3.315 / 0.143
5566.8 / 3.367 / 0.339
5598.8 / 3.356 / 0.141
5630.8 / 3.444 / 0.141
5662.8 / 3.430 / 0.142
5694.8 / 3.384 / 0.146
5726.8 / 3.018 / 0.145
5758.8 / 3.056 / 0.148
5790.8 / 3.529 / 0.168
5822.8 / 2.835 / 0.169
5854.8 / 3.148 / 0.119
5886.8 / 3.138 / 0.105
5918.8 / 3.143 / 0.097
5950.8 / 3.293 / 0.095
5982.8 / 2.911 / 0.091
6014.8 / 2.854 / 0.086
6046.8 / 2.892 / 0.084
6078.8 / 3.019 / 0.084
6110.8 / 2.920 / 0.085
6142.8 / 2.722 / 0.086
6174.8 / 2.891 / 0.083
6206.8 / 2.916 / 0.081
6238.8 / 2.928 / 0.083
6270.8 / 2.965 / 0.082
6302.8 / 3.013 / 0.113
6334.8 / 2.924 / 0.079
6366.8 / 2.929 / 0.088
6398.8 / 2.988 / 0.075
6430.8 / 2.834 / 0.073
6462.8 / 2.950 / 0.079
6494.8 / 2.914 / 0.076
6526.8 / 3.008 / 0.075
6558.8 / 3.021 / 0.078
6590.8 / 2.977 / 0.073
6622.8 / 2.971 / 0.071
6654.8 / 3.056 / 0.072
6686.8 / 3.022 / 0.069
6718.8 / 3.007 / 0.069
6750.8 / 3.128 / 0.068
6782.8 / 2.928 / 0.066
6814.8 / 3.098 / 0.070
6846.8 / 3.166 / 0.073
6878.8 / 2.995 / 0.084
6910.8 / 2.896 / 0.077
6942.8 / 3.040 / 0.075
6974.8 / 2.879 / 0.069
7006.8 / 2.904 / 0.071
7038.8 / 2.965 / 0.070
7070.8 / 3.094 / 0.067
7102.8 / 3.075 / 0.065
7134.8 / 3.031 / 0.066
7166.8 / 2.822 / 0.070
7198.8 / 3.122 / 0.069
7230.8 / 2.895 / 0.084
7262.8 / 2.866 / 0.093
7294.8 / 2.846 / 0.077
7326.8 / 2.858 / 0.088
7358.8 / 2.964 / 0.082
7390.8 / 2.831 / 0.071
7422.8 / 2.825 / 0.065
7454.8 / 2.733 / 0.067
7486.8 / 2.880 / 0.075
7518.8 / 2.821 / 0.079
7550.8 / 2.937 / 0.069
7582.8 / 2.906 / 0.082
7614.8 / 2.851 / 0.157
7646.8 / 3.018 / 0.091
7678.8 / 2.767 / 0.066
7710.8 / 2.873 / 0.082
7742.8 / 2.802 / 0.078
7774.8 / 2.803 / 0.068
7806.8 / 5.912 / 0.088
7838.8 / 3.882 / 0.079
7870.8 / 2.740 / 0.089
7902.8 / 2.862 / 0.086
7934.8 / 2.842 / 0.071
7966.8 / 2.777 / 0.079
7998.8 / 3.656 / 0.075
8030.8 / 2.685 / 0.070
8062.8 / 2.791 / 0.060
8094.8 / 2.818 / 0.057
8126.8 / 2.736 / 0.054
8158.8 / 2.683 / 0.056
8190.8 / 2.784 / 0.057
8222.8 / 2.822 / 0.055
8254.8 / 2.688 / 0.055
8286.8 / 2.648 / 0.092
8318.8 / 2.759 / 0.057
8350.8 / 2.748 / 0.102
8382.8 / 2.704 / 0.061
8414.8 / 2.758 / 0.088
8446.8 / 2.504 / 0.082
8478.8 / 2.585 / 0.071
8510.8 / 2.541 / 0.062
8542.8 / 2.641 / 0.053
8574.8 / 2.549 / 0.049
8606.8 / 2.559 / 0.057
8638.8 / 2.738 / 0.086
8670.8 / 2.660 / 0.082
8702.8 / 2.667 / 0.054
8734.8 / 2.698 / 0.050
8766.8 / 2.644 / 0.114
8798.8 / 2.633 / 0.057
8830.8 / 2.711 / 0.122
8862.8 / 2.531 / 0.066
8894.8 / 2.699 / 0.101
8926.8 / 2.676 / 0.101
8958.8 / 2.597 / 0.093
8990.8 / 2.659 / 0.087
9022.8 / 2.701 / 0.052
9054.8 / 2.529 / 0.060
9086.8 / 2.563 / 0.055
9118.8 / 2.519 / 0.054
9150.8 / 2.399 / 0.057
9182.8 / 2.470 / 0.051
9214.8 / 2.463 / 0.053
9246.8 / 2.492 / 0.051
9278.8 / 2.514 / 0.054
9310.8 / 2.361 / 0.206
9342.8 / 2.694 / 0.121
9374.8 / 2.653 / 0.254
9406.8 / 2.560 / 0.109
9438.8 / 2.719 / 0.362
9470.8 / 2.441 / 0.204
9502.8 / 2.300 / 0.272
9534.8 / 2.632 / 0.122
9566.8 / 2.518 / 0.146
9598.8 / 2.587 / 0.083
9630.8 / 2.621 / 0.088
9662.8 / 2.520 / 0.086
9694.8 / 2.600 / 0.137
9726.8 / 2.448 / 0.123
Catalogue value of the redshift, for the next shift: 0.190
